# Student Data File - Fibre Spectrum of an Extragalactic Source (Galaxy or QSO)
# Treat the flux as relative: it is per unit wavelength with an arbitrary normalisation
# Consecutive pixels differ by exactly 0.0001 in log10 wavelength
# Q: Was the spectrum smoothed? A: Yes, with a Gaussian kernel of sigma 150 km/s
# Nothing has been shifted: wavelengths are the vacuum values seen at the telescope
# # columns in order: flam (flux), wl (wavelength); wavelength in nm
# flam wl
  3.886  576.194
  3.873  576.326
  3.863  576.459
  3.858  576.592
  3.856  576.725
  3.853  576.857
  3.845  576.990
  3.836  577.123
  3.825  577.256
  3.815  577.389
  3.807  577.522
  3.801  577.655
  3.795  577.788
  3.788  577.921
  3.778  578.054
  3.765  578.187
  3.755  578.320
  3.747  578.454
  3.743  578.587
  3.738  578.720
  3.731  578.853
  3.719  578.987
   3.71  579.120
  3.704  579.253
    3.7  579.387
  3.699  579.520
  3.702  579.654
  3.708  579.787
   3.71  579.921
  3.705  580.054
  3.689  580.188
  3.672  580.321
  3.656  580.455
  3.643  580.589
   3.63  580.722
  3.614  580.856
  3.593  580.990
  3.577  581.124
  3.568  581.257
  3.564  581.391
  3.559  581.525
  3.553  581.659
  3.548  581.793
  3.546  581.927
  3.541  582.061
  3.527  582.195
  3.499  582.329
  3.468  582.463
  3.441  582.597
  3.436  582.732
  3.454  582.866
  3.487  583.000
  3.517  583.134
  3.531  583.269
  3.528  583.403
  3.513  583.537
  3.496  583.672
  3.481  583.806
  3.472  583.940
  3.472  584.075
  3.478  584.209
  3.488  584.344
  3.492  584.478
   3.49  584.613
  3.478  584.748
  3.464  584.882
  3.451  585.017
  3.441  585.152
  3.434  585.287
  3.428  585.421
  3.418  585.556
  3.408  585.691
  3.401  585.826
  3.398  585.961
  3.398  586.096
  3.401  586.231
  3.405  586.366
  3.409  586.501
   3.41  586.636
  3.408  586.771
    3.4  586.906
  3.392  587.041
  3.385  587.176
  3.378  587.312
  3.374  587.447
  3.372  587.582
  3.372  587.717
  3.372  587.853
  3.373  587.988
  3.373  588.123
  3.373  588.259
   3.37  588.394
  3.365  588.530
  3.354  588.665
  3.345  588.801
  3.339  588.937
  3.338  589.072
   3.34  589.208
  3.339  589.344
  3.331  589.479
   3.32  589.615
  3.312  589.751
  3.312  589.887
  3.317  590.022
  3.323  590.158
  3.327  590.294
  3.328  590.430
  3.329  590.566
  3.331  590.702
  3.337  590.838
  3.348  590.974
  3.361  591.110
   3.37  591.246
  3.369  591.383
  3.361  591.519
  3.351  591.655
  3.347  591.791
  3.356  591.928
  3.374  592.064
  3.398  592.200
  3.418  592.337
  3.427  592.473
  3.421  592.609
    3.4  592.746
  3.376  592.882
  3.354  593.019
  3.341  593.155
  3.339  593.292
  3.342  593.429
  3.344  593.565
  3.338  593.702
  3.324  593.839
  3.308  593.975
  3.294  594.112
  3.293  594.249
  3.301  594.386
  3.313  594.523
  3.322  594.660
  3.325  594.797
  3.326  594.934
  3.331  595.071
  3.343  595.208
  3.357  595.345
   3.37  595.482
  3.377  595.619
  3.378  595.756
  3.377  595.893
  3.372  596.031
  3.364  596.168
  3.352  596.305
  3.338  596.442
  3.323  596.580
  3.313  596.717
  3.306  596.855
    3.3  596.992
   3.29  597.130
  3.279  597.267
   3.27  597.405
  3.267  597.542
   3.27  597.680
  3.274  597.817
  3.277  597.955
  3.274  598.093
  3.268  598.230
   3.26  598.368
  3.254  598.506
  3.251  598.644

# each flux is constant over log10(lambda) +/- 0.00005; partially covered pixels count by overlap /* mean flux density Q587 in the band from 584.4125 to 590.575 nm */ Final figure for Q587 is 3.38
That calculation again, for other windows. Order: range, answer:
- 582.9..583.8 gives 3.51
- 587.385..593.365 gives 3.36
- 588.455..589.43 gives 3.35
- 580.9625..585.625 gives 3.5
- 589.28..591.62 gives 3.34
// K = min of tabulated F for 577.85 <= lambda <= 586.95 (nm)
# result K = 3.398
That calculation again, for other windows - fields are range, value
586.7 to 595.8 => 3.293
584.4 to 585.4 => 3.434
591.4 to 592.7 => 3.347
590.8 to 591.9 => 3.337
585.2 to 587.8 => 3.372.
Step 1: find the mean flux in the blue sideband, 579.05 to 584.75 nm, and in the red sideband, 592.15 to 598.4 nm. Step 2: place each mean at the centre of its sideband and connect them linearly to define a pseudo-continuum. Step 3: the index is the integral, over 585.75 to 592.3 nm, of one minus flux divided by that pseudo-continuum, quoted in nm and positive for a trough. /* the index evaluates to 0.15 nm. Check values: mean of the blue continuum 3.57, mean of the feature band 3.36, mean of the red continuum 3.33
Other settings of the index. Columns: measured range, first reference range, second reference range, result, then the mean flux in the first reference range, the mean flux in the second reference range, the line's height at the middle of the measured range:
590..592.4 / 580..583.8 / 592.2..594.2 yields 0.03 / 3.55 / 3.36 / 3.39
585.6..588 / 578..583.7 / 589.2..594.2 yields 0.05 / 3.62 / 3.35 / 3.47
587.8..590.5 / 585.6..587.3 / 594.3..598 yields 0.03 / 3.4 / 3.32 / 3.38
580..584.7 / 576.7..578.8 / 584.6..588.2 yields 0.06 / 3.8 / 3.41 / 3.59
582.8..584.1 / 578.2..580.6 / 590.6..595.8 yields 0.04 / 3.71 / 3.35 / 3.6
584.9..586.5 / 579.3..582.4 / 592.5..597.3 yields 0.05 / 3.62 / 3.34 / 3.52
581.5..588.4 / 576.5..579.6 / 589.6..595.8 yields 0.24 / 3.78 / 3.35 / 3.57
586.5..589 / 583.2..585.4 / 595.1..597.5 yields 0.05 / 3.48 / 3.34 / 3.44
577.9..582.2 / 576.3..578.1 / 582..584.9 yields 0.01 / 3.83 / 3.49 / 3.67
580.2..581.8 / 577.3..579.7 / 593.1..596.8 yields 0.04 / 3.75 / 3.34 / 3.69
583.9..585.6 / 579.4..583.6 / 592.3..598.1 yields 0.03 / 3.58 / 3.33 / 3.52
